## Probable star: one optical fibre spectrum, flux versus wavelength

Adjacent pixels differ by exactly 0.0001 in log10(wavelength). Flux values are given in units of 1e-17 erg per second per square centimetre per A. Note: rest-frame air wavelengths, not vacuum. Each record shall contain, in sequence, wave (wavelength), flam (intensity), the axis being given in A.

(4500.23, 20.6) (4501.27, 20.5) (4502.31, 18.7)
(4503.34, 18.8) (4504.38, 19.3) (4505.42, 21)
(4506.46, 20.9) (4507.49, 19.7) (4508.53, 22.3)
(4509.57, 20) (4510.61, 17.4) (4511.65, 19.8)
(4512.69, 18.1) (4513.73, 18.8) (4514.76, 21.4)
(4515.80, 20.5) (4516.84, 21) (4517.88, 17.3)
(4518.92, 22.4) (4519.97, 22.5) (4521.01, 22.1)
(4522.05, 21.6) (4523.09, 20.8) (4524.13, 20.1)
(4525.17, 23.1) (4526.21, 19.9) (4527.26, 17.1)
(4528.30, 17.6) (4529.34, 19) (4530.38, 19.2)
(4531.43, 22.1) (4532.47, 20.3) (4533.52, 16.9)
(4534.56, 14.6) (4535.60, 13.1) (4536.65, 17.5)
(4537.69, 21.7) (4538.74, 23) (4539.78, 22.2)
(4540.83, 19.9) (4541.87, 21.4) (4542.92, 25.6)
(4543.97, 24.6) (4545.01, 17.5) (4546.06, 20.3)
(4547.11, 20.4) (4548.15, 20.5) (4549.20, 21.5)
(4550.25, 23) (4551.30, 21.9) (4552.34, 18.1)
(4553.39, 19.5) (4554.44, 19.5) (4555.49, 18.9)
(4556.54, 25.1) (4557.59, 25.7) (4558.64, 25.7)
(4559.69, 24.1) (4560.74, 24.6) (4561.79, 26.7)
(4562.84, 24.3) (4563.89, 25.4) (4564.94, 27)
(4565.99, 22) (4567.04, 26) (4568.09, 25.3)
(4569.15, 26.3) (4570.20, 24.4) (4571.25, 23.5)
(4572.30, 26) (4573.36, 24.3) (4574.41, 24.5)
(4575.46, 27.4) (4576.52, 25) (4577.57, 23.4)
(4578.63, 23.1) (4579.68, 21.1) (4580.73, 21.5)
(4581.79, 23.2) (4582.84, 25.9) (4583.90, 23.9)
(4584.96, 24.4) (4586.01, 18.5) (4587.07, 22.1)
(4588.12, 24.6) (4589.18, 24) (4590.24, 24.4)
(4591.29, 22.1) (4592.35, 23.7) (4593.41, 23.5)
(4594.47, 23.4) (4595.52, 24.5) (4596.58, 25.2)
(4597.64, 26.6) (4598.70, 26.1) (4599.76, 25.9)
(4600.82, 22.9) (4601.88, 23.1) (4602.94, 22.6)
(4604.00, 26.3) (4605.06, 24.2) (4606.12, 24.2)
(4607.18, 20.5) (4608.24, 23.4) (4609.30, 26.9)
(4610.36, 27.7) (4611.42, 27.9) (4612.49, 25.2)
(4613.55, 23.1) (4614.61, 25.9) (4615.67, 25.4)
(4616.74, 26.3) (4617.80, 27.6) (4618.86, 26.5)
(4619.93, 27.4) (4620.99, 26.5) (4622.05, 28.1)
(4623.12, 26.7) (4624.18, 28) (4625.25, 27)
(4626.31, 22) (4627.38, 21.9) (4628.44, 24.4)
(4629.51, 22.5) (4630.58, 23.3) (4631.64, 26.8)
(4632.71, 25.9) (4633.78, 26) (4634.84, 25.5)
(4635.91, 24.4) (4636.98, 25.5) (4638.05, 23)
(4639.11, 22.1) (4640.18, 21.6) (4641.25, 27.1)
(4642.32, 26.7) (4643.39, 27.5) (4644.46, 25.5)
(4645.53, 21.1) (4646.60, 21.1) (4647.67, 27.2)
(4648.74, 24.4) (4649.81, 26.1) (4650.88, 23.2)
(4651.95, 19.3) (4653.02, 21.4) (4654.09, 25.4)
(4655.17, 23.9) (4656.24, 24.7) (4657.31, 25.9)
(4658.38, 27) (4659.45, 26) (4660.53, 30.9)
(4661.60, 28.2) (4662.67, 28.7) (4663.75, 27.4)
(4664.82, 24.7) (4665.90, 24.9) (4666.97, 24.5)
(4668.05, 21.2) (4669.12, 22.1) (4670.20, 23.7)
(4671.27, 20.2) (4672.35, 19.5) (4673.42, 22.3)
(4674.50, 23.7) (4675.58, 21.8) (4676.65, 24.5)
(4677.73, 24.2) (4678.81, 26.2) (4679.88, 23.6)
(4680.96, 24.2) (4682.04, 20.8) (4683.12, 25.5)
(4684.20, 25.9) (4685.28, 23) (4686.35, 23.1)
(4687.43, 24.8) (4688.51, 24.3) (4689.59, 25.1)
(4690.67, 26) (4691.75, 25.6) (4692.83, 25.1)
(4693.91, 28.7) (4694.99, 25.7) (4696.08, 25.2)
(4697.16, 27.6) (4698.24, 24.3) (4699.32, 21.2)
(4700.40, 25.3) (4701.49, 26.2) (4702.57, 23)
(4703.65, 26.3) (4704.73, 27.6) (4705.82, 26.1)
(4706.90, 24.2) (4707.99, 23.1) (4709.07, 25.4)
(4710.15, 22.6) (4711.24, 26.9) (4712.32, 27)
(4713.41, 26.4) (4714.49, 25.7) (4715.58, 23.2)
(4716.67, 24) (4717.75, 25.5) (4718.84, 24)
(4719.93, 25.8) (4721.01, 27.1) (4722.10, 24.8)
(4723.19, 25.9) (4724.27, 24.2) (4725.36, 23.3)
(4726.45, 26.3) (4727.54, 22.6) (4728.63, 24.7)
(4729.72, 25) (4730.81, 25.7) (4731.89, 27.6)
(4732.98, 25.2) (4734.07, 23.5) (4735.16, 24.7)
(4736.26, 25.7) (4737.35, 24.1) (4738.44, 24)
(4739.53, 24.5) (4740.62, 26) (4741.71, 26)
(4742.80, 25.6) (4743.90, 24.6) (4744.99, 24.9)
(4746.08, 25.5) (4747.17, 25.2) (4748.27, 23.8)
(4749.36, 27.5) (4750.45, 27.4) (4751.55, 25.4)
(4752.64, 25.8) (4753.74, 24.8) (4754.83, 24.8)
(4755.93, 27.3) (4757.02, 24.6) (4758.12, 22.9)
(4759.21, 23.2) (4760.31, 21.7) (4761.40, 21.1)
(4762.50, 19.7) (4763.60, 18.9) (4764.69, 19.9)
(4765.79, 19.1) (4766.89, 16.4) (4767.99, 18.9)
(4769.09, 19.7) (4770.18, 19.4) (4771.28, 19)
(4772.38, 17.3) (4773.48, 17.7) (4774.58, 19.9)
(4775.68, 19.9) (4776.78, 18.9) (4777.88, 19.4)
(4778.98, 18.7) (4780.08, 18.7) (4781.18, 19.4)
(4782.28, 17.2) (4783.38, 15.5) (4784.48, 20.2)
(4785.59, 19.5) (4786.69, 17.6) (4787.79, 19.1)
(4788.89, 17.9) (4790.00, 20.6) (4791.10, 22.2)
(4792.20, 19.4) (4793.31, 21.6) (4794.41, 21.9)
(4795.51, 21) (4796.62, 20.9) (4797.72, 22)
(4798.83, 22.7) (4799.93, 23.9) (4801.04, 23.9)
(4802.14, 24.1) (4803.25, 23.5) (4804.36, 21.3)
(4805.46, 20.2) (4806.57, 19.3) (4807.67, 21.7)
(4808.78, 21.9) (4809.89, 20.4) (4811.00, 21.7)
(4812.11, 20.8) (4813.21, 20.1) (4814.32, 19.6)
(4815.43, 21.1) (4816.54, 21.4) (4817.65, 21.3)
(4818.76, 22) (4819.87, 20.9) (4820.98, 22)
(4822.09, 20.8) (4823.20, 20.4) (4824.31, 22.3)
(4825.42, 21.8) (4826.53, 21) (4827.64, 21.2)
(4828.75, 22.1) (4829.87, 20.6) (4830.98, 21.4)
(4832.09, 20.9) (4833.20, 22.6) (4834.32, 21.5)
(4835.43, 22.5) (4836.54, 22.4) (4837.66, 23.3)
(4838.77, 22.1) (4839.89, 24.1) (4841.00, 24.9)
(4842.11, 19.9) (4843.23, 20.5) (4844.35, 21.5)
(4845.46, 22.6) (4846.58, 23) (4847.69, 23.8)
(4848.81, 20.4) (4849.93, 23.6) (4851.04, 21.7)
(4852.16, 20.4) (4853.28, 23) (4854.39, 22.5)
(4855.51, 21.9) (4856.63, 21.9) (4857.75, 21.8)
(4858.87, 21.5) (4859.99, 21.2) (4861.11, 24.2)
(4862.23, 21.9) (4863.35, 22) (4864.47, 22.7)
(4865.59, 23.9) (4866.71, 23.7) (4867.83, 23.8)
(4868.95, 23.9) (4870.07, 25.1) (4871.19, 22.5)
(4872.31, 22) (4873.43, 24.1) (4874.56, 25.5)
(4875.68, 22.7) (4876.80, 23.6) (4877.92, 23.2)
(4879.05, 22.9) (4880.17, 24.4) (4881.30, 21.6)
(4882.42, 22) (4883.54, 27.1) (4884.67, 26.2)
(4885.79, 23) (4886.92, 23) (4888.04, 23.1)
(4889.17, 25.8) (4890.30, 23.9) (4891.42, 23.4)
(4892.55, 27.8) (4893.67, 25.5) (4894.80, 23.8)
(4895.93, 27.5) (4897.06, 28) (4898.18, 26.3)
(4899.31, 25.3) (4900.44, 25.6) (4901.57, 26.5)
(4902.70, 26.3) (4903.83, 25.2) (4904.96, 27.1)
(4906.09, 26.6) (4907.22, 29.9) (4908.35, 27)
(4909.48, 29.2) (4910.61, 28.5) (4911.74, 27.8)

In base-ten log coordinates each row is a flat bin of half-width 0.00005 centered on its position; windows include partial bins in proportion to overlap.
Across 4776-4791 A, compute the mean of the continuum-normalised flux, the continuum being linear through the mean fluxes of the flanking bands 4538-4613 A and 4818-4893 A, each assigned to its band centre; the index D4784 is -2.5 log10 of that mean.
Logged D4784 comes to 0.22 mag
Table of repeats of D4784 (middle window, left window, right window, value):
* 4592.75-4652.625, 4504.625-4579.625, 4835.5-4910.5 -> -0.12 mag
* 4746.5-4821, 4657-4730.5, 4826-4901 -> 0.14 mag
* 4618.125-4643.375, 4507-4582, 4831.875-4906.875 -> -0.14 mag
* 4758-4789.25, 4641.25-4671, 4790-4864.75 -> 0.19 mag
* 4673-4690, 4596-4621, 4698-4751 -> 0.05 mag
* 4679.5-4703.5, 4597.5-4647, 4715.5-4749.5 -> 0.01 mag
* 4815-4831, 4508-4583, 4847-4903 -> 0.10 mag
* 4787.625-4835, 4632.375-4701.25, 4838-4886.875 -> 0.10 mag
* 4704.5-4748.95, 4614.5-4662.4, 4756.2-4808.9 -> -0.13 mag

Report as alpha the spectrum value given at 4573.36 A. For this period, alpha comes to 24.3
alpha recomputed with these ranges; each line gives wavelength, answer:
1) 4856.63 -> 21.9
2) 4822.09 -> 20.8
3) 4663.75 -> 27.4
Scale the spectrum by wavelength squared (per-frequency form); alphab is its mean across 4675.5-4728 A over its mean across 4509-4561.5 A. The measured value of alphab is 1.3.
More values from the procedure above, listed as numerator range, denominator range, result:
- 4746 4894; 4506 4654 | 1.05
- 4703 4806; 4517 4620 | 1.08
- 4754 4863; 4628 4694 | 0.92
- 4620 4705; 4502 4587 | 1.20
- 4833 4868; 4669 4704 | 0.99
